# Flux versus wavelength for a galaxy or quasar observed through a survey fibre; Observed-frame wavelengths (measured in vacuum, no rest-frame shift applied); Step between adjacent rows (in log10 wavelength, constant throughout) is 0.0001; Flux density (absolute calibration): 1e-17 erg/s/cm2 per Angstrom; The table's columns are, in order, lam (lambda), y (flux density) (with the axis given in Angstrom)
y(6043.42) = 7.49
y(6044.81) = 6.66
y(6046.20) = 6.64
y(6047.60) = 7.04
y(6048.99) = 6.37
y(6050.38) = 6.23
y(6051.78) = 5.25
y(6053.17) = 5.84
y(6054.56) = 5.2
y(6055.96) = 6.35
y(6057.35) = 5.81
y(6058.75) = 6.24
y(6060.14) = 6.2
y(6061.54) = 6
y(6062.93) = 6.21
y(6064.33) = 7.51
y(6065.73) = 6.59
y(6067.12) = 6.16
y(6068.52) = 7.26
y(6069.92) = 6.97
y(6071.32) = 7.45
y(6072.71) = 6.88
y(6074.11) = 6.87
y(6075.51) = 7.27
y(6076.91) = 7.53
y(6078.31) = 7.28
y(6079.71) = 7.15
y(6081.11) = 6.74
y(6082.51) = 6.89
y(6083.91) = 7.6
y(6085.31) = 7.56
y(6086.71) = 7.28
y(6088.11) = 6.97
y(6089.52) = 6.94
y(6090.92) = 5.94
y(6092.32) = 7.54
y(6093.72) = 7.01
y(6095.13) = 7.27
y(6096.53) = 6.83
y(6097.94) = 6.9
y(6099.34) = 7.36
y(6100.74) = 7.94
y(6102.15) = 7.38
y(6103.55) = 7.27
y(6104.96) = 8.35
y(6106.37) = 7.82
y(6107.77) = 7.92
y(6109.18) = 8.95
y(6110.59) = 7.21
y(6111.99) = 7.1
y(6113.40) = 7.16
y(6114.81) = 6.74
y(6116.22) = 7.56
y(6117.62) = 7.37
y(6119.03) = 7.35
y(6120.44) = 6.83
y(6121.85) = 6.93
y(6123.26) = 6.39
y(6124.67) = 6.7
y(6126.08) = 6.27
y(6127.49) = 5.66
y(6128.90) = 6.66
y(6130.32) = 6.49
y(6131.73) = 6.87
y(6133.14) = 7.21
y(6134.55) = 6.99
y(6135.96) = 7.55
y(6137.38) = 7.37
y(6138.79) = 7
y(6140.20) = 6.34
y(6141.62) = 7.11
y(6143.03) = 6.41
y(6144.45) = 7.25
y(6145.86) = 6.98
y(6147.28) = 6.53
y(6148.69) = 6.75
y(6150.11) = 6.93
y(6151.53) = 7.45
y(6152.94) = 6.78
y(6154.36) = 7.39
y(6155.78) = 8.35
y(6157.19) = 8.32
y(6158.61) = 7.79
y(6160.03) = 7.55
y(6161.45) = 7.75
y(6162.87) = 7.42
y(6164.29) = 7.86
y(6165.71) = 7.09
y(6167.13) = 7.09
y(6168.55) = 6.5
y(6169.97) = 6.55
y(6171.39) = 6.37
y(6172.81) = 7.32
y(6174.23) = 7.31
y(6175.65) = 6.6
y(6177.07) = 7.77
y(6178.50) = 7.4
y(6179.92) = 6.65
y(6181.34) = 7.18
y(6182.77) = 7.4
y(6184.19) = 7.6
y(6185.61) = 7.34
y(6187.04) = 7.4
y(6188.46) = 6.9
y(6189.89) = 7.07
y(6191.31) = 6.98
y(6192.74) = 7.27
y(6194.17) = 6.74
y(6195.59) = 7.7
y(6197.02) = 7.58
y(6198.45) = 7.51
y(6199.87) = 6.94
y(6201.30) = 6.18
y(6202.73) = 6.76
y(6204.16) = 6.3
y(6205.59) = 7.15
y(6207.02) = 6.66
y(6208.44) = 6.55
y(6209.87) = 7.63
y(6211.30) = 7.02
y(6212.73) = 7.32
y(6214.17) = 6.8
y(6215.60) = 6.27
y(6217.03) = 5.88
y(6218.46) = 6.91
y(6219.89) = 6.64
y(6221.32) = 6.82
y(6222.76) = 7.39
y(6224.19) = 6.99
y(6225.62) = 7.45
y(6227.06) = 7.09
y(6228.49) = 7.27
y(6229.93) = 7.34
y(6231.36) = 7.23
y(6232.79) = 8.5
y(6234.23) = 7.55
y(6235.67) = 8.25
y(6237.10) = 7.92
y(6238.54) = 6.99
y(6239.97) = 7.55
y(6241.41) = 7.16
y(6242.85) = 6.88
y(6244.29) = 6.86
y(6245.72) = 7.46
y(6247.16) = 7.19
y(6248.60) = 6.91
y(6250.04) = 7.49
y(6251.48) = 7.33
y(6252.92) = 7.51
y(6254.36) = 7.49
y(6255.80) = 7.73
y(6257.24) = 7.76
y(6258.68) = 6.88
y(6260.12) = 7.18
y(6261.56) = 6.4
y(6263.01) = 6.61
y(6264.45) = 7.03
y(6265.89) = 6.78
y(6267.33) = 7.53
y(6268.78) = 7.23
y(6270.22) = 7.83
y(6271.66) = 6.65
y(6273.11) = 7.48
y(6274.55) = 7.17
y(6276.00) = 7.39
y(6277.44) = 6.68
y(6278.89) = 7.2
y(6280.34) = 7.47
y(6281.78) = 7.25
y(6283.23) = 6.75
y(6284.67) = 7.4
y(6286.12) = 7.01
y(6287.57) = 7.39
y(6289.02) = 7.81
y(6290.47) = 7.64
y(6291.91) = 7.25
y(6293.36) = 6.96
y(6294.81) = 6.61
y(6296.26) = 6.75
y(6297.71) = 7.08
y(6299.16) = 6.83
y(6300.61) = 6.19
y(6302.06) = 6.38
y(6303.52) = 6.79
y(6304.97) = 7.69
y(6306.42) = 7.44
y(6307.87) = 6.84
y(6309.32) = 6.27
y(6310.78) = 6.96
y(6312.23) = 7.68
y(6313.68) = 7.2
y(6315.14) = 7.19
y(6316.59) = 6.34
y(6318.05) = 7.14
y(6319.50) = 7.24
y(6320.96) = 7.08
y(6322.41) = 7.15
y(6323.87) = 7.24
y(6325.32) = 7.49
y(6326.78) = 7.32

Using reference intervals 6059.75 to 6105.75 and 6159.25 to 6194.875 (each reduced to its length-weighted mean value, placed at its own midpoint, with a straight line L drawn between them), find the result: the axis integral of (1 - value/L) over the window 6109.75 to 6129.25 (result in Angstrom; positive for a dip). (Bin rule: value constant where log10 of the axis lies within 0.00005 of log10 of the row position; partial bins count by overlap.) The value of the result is 0.7 Angstrom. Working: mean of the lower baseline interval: 7.07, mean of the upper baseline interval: 7.16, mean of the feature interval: 6.87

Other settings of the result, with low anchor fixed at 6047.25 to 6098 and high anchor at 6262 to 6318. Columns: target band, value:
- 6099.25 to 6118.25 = -2.2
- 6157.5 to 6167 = -1.0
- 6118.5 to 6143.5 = 0.1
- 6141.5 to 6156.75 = -0.6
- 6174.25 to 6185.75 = -0.6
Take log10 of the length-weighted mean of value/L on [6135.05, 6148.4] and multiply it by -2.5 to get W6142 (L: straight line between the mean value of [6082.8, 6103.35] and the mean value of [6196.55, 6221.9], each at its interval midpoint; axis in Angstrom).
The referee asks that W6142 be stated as 0.01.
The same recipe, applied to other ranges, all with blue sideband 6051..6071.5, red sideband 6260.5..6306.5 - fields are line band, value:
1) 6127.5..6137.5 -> -0.06 mag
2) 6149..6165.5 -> -0.14 mag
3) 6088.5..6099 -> -0.08 mag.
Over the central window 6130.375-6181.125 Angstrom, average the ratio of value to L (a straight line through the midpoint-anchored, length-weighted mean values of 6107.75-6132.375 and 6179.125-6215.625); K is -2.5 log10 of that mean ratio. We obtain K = -0.02 mag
